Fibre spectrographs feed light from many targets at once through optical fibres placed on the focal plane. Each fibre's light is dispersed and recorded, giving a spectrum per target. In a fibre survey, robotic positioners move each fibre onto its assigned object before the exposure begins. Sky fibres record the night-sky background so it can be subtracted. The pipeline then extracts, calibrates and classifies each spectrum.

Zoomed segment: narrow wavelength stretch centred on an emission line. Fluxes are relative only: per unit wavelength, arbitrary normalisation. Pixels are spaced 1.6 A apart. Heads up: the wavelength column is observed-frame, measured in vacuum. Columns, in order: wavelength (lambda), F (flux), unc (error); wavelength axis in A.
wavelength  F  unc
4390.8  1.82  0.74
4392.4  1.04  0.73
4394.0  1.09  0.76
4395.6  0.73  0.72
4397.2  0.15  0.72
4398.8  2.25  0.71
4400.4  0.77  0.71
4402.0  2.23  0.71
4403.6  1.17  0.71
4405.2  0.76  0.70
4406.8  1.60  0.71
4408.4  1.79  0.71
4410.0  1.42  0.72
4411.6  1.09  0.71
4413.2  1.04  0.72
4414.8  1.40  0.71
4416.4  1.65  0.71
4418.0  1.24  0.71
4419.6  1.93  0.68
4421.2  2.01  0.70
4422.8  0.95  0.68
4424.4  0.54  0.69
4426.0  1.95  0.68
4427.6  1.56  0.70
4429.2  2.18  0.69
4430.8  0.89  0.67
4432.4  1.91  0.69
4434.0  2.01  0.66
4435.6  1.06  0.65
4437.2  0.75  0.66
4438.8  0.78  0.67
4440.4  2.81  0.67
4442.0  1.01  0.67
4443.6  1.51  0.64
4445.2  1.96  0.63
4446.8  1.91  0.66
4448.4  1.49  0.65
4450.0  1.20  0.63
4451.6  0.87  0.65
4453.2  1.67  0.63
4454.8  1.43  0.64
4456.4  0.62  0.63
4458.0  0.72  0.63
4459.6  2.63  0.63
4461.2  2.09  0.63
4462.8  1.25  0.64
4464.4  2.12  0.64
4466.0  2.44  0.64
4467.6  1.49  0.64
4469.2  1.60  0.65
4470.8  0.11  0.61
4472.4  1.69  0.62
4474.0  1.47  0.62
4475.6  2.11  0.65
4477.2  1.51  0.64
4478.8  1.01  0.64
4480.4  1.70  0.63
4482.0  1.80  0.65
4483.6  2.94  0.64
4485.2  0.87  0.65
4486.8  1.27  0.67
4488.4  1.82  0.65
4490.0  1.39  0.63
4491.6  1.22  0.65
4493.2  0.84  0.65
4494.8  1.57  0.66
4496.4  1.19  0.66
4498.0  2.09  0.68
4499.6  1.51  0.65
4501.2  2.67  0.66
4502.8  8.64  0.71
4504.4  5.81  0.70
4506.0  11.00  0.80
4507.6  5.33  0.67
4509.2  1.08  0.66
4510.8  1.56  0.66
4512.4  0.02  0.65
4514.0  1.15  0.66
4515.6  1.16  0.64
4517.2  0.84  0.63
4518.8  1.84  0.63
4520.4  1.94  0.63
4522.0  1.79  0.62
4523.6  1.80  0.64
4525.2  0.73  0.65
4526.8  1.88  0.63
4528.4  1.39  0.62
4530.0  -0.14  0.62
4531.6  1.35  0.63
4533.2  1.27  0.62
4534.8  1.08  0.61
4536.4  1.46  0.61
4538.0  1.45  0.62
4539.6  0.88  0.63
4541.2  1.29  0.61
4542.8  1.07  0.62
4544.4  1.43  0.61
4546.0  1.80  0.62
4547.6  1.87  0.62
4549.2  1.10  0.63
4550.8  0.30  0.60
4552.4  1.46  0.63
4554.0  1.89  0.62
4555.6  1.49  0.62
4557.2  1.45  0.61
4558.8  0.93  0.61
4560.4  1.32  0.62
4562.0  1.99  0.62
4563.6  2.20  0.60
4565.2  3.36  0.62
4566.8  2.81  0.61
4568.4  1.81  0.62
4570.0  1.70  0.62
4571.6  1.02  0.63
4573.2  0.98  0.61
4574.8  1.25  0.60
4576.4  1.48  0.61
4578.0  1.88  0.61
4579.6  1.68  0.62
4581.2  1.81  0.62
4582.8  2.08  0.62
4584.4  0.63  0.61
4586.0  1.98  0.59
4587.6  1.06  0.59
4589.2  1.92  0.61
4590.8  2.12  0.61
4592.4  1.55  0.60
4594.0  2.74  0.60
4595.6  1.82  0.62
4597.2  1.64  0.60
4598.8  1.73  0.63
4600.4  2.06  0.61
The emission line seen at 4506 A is [O II] 3727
